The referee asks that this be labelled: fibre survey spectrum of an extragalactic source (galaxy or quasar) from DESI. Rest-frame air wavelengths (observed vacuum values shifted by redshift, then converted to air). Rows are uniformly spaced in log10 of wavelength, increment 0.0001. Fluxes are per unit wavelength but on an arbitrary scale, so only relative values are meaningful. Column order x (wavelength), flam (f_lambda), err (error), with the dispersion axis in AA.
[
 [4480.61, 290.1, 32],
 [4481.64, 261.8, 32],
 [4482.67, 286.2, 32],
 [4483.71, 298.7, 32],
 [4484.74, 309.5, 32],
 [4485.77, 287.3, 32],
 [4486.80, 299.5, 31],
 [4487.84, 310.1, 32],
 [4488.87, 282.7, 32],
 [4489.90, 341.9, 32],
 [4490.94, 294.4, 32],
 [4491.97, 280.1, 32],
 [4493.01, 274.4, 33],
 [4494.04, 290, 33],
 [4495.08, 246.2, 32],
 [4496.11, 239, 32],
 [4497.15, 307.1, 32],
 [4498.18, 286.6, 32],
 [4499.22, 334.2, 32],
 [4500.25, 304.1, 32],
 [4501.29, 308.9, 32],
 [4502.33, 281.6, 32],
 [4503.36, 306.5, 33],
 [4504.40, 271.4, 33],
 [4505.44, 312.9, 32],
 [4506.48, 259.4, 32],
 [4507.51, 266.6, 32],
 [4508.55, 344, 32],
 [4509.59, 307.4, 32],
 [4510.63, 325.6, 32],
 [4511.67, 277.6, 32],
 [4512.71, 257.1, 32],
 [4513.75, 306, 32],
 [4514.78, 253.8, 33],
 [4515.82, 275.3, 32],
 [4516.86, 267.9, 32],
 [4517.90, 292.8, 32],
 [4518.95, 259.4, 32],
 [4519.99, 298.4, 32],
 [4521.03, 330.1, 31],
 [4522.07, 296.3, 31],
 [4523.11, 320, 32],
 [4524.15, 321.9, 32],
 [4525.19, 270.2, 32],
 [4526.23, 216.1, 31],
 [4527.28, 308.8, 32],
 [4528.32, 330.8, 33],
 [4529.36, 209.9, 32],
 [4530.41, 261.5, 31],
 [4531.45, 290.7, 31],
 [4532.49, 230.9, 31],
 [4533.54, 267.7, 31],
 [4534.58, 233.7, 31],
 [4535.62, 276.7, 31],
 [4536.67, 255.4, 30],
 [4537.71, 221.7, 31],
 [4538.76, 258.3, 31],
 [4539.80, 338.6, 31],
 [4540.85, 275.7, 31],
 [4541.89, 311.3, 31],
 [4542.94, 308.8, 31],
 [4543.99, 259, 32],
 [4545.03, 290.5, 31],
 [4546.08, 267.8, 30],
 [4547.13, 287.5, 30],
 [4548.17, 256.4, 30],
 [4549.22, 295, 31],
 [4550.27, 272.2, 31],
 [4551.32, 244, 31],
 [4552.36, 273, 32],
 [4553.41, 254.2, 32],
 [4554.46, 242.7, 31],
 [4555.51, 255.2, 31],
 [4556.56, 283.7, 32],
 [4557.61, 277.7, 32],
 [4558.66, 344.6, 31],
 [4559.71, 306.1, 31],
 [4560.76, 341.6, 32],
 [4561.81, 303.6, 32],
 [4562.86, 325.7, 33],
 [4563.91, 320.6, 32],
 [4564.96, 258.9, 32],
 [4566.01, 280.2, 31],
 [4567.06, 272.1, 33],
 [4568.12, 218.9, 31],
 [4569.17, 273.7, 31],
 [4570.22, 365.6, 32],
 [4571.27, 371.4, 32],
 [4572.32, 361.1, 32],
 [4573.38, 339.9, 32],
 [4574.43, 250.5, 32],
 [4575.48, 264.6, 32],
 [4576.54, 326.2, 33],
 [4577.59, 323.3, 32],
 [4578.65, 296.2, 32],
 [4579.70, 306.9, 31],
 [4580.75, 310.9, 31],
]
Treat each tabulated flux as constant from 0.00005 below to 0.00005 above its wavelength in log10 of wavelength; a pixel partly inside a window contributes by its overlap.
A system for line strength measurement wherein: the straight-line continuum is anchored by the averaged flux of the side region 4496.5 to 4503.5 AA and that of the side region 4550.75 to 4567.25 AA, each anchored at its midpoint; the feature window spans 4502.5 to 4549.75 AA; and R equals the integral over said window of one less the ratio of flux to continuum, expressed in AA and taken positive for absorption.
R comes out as 2.3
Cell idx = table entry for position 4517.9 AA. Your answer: 292.8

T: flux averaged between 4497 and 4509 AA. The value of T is 298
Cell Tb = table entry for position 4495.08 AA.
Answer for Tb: 246.2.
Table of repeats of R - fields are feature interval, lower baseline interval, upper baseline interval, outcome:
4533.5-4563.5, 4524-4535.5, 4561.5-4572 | 0.31 AA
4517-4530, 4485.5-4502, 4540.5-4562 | 0.03 AA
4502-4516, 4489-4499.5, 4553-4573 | 0.04 AA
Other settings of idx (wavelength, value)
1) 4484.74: 309.5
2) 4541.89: 311.3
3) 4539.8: 338.6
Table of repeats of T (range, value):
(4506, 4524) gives 291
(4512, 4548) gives 278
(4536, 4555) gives 273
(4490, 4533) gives 286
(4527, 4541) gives 268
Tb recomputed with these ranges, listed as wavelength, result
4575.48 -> 264.6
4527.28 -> 308.8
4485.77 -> 287.3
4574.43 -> 250.5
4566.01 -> 280.2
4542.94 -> 308.8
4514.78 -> 253.8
